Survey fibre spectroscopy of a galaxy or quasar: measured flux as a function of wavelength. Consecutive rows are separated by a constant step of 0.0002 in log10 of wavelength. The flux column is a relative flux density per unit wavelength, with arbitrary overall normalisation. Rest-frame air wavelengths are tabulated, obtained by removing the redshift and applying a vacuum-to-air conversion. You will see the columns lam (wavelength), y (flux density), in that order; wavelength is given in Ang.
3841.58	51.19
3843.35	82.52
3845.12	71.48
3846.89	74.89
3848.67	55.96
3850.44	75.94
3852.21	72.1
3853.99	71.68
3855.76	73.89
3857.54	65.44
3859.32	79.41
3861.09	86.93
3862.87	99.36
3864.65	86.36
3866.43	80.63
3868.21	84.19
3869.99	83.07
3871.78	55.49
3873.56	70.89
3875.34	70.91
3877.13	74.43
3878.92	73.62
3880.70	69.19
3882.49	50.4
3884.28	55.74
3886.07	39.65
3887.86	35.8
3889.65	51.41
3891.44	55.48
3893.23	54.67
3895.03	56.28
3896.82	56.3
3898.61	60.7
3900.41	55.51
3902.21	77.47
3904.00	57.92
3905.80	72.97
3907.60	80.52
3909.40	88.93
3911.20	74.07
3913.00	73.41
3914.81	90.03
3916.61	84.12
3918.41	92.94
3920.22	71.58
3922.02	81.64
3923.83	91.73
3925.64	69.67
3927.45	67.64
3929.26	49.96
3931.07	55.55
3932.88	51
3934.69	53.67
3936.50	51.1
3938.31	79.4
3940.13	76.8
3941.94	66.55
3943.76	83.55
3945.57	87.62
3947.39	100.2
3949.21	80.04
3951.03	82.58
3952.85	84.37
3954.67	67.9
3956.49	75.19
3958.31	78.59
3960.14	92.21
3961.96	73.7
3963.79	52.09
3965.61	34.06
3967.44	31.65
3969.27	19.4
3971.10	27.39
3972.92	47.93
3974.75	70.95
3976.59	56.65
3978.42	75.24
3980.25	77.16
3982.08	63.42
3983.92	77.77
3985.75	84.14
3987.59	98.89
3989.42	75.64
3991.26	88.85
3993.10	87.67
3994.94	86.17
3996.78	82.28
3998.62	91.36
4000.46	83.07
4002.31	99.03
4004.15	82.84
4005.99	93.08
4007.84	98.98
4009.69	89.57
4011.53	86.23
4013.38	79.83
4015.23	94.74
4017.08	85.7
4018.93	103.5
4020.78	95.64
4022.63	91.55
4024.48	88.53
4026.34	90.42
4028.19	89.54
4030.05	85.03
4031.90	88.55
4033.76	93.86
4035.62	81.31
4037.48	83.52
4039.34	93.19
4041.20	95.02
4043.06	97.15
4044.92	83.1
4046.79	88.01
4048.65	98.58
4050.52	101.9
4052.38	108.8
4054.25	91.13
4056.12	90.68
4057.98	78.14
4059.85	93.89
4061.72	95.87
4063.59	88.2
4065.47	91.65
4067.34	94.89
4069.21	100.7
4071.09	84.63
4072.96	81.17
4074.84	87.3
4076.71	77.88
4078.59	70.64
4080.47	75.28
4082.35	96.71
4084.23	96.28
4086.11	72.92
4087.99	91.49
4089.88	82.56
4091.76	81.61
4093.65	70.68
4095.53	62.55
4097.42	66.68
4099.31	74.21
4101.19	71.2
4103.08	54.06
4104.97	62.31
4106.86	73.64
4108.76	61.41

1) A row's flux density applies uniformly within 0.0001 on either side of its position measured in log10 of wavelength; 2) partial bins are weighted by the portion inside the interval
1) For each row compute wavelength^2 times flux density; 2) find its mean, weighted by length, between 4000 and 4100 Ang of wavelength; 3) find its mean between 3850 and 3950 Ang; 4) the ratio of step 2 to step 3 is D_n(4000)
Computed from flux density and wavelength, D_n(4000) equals 1.3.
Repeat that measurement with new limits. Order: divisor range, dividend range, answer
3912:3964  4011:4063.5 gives 1.28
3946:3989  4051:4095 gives 1.35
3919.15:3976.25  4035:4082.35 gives 1.43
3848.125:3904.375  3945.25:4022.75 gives 1.22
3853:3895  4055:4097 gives 1.38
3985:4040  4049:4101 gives 0.99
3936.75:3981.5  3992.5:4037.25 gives 1.37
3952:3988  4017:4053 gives 1.49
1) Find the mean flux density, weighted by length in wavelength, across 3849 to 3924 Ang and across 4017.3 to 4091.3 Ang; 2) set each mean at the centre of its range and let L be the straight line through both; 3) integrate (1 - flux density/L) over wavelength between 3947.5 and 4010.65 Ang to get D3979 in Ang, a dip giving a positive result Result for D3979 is 5.5 Ang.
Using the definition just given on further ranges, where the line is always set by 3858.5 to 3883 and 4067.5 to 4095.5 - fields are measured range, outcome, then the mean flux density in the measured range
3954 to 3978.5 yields 7.0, 56.6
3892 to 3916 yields 2.6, 69.1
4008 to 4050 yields -4.6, 90.4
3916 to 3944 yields 3.0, 70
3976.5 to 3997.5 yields 0.0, 80.4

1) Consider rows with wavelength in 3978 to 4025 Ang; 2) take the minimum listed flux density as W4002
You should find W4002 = 63.42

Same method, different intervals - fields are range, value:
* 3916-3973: 19.4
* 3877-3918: 35.8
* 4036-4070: 78.14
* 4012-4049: 79.83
